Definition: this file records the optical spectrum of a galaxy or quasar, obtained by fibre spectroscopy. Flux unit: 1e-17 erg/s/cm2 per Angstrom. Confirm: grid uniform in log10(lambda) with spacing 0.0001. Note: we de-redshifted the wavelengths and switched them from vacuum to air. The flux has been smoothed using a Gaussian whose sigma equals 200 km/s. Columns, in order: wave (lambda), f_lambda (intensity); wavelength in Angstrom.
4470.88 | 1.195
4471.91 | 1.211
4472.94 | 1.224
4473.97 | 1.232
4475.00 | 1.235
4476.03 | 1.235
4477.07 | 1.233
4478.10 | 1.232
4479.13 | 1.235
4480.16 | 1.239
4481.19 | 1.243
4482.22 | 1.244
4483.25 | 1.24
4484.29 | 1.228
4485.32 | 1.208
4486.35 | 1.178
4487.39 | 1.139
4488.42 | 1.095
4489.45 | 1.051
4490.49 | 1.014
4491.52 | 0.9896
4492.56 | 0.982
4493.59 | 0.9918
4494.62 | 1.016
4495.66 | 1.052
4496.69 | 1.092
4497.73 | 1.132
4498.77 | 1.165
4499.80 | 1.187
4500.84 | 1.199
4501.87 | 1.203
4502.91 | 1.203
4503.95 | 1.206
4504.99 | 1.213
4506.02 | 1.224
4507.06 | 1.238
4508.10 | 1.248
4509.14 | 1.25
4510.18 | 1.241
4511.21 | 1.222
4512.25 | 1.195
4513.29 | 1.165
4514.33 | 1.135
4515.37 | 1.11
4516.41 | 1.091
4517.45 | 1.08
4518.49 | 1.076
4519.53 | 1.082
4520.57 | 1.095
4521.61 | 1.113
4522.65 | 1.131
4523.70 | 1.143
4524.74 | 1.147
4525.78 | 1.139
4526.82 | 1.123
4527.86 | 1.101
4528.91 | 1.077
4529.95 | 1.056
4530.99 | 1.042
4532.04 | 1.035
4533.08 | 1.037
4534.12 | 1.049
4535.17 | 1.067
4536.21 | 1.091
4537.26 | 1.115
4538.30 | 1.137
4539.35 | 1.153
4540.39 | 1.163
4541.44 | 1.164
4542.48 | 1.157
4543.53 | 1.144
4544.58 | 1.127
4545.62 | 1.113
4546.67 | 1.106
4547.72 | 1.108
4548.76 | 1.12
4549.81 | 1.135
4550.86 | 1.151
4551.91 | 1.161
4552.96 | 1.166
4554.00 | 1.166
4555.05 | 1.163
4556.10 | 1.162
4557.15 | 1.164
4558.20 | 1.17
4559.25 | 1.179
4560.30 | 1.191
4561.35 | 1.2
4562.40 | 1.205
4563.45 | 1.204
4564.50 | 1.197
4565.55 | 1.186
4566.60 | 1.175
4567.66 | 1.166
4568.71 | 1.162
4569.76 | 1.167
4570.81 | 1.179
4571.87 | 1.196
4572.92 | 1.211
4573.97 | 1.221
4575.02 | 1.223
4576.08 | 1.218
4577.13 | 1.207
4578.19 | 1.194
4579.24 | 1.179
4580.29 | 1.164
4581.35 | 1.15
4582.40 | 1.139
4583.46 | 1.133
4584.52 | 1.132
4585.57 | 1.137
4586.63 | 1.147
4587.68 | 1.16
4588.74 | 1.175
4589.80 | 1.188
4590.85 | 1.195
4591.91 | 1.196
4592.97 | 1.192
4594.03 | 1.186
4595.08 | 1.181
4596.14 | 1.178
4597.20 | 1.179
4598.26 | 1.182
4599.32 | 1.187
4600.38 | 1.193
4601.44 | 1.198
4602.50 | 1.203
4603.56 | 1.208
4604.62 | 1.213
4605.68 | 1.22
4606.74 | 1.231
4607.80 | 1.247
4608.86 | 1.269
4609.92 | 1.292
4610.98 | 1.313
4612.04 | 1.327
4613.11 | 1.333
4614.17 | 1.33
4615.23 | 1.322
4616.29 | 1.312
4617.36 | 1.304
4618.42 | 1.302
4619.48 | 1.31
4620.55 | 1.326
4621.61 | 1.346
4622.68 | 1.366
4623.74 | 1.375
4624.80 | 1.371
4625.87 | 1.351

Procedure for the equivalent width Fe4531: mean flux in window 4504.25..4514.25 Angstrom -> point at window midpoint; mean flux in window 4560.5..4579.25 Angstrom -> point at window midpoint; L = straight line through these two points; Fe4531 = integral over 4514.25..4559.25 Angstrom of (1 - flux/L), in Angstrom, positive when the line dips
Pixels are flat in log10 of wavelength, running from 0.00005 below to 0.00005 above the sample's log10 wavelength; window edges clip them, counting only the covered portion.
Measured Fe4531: 3.3 Angstrom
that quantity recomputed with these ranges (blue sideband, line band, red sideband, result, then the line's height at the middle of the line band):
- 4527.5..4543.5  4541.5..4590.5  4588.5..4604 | -1.0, 1.14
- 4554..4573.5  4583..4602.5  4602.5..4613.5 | 0.9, 1.23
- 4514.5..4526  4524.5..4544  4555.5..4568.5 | 0.5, 1.13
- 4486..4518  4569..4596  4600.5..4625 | 1.5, 1.25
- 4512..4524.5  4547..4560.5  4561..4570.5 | 0.1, 1.17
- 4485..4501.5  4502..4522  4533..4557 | -1.1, 1.11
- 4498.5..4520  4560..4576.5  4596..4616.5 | 0.4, 1.22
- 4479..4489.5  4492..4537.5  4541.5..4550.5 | 1.4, 1.16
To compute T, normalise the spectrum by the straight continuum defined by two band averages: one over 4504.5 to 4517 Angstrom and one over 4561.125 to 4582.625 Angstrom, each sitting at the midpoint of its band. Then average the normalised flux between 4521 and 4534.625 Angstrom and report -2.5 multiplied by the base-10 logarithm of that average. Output 0.10 mag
